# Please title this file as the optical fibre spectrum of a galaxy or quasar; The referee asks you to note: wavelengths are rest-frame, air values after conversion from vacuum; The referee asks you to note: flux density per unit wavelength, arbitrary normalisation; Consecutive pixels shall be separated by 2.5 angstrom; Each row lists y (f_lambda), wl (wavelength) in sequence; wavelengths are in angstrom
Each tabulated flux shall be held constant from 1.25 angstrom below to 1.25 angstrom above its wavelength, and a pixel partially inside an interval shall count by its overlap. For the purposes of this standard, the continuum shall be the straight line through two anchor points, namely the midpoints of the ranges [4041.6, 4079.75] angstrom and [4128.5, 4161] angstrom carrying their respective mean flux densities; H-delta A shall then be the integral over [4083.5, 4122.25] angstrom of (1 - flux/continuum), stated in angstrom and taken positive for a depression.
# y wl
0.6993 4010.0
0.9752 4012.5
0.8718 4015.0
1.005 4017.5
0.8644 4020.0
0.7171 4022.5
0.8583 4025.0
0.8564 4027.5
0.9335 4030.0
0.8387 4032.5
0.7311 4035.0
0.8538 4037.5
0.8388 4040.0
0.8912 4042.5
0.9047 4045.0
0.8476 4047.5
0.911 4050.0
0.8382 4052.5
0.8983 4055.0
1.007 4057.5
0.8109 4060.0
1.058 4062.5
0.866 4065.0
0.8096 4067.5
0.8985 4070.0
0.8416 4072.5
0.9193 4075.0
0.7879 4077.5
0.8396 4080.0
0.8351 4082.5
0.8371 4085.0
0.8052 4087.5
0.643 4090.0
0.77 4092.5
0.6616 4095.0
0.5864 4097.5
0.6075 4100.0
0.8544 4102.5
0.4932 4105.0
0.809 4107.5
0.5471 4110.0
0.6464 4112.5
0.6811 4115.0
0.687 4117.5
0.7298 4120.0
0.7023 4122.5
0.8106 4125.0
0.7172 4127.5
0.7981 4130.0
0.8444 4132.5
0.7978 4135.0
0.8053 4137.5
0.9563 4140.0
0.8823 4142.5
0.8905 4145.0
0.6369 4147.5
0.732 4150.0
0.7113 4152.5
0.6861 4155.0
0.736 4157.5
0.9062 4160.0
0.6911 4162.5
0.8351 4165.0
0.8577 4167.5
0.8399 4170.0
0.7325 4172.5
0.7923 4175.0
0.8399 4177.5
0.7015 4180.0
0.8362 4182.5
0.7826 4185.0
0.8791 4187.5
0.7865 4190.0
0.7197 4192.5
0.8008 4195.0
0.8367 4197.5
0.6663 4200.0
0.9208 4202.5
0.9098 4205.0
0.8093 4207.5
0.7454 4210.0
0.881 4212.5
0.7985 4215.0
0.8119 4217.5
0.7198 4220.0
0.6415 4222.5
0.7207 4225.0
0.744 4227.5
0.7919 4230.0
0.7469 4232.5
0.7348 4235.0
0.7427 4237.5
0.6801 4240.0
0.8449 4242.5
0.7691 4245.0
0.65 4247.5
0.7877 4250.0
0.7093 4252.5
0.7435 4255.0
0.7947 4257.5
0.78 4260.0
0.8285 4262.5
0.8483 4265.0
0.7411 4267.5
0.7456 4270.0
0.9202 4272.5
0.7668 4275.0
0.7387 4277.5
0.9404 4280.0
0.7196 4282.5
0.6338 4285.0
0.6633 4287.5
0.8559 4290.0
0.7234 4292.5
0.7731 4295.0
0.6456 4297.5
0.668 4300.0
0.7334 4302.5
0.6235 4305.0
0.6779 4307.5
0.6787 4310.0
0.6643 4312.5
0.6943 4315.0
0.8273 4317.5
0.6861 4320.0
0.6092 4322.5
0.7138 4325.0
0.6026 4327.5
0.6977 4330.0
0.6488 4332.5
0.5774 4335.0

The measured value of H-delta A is 6.9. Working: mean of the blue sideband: 0.885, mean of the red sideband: 0.797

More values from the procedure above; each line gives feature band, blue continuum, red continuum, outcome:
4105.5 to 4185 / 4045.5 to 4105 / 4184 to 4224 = 3.7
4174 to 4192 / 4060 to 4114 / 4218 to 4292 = -0.9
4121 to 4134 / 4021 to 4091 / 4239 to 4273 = 0.8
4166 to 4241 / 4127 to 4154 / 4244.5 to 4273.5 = 0.3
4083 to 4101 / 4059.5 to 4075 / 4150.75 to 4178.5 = 3.2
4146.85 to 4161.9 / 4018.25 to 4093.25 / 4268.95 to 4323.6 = 1.2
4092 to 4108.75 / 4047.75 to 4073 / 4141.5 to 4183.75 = 3.4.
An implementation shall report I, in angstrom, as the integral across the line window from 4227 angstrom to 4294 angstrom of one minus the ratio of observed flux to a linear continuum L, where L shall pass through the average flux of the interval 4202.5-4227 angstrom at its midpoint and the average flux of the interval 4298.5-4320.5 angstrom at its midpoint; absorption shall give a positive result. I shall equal -2.0 angstrom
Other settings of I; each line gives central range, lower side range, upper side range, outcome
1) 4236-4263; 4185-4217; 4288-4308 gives 0.23 angstrom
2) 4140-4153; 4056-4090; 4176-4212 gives 0.55 angstrom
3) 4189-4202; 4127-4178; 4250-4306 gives 0.18 angstrom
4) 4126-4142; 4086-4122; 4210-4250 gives -2.84 angstrom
